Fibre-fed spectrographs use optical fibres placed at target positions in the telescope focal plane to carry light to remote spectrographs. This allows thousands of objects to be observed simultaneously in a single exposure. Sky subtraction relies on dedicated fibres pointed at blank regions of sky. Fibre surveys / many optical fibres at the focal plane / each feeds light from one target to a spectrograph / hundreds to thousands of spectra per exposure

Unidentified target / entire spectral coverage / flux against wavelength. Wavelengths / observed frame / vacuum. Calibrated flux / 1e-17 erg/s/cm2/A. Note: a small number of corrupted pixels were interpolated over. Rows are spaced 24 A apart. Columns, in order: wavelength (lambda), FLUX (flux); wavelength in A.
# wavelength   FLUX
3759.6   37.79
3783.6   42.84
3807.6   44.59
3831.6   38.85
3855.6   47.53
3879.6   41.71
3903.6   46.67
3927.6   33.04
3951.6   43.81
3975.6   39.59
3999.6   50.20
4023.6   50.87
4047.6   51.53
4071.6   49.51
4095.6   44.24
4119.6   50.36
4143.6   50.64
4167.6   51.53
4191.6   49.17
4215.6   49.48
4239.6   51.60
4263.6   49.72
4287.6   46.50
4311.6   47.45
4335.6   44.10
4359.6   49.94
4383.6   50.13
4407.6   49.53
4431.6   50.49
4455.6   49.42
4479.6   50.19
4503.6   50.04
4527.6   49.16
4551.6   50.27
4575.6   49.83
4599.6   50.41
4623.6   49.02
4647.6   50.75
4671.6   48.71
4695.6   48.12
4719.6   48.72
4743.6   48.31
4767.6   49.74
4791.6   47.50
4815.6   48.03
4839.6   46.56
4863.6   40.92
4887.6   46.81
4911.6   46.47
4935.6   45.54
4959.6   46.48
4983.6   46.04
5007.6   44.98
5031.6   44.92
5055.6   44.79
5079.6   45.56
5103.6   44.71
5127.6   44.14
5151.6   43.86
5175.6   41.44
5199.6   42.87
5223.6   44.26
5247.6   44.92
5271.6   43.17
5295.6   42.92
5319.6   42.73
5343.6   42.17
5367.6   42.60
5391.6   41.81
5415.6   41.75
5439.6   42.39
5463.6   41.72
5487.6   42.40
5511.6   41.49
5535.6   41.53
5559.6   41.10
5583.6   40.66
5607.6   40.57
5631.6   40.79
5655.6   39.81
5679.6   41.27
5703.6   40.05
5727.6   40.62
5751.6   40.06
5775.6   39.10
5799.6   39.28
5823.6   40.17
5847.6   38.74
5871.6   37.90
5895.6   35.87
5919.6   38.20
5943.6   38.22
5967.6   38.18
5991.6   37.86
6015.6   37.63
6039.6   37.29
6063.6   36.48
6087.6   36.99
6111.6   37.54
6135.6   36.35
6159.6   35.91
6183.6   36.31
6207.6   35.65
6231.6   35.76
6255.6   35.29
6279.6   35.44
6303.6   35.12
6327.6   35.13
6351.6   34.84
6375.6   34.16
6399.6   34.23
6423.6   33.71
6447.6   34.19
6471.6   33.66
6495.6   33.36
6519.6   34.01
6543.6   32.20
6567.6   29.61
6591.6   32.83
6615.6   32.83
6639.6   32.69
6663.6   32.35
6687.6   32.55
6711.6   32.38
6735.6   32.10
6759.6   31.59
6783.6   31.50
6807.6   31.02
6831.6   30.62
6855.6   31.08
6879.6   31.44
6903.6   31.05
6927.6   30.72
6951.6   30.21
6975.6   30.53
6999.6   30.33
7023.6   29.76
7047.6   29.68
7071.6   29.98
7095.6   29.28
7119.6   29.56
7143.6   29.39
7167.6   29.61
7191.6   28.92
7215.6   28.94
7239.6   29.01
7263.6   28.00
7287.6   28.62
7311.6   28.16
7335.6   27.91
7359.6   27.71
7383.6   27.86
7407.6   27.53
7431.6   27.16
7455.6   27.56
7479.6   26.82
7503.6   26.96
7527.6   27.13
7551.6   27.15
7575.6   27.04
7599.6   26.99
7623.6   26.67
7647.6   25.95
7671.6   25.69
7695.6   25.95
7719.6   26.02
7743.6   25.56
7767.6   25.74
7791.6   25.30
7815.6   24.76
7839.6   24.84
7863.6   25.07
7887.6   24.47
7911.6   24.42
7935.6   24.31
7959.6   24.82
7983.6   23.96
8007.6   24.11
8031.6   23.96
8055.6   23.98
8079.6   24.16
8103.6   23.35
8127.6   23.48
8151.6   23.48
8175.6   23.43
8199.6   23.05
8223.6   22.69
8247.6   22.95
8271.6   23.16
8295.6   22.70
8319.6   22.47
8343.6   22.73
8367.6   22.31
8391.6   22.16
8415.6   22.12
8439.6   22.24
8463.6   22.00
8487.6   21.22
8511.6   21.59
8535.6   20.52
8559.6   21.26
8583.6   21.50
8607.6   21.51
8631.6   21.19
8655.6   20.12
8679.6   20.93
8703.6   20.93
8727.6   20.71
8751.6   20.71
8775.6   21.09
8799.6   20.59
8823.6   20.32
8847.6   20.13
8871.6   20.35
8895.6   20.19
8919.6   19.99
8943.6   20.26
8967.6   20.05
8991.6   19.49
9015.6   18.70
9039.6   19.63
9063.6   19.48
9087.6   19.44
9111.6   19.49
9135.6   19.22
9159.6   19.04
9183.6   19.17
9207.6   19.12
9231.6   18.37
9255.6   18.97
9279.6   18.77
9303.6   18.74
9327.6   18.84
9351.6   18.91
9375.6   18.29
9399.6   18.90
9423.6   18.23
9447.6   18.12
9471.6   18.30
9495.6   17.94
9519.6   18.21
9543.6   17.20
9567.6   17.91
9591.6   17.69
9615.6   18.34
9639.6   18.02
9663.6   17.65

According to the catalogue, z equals 0.00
